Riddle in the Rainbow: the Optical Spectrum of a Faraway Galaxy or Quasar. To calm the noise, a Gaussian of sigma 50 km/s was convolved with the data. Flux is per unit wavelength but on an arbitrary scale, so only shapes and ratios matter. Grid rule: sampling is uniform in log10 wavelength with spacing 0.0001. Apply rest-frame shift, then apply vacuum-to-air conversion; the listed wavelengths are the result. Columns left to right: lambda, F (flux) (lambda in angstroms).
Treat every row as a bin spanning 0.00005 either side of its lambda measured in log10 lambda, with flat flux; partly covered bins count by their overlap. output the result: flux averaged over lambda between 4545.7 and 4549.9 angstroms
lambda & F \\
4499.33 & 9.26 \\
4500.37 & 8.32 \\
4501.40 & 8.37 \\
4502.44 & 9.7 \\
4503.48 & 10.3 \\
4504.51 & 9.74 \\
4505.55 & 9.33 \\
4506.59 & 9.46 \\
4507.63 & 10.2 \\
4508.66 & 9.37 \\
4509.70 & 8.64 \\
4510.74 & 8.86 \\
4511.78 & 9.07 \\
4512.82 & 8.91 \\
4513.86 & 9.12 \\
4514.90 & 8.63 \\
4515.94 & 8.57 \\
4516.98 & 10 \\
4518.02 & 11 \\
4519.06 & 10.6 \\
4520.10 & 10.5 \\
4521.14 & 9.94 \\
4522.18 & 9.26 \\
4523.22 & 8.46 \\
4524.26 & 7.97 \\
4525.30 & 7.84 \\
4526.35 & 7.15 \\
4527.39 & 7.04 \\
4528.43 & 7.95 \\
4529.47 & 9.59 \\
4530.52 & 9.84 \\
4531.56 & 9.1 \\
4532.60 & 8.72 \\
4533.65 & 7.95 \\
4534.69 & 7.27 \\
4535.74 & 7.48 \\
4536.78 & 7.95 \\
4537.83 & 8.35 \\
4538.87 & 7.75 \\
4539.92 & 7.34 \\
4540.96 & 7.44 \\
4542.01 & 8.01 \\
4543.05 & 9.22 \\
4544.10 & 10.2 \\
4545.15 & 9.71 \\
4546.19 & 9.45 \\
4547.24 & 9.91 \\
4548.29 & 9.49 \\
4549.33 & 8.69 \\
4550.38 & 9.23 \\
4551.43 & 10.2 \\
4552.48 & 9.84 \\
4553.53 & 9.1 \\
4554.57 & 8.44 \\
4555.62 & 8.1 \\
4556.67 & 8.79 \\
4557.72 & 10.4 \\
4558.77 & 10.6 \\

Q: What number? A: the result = 9.38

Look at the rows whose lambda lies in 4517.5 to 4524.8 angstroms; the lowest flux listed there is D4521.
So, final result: 7.97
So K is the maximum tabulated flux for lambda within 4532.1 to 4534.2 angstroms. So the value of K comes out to 8.72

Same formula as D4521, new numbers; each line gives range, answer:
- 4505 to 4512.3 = 8.64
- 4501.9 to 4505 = 9.7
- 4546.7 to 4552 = 8.69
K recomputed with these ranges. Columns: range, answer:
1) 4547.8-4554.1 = 10.2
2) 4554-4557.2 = 8.79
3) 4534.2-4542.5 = 8.35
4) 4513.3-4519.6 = 11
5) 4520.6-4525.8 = 9.94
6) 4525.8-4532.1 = 9.84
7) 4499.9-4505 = 10.3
